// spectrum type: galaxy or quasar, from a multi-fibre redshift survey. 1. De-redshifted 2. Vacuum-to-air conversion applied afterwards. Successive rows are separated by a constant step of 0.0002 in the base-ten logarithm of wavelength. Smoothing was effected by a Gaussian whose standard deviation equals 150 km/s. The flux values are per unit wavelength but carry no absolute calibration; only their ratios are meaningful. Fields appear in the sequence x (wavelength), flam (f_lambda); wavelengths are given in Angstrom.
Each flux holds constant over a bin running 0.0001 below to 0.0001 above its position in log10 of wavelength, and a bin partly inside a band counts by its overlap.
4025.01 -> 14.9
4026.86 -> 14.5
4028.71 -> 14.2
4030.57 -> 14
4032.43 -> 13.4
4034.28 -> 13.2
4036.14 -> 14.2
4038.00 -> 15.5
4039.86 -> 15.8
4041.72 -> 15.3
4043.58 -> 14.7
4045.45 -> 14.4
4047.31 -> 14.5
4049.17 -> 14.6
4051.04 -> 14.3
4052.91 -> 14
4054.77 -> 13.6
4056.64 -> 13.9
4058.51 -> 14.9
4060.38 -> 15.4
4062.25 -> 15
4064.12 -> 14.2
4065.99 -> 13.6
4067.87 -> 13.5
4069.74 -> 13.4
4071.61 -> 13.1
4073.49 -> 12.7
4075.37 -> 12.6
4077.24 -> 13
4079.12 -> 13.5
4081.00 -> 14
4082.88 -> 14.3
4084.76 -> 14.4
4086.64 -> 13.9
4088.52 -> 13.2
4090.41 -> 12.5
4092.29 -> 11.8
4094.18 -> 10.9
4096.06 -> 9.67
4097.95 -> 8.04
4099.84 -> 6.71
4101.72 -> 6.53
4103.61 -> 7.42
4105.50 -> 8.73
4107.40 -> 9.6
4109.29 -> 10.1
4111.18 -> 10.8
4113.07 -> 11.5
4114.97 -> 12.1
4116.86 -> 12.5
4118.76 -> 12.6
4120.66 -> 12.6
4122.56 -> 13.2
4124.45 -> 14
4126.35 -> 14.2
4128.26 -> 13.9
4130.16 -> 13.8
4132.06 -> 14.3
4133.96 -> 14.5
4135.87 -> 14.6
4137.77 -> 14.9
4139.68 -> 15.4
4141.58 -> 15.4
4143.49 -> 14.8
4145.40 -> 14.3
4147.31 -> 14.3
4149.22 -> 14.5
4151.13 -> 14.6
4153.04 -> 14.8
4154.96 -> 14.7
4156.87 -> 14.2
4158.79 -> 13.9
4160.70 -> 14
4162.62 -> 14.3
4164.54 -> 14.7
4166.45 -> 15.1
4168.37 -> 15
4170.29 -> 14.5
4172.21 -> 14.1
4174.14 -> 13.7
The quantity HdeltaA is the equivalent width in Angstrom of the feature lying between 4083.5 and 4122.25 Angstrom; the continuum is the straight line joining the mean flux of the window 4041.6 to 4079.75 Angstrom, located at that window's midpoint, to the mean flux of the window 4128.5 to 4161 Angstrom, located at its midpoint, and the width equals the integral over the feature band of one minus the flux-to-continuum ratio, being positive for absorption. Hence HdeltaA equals 9.3 Angstrom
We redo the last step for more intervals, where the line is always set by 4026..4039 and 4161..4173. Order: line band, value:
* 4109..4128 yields 2.6 Angstrom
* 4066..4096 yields 2.7 Angstrom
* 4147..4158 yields 0.0 Angstrom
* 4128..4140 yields 0.0 Angstrom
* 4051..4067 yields -0.1 Angstrom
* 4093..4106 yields 5.5 Angstrom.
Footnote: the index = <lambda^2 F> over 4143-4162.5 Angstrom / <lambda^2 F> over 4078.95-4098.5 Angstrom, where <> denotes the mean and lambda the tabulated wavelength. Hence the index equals 1.20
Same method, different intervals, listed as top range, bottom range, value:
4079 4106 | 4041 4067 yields 0.78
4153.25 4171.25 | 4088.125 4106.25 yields 1.59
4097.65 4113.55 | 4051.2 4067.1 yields 0.63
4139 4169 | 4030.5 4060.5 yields 1.07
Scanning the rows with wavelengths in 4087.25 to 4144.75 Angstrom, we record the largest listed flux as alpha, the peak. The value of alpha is 15.4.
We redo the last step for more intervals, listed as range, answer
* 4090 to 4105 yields 12.5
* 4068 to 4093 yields 14.4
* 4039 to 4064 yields 15.8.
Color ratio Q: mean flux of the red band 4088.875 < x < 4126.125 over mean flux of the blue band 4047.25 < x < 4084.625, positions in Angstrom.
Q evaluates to 0.8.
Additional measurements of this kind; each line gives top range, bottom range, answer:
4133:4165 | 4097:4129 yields 1.35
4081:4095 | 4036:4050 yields 0.88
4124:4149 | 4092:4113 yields 1.59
